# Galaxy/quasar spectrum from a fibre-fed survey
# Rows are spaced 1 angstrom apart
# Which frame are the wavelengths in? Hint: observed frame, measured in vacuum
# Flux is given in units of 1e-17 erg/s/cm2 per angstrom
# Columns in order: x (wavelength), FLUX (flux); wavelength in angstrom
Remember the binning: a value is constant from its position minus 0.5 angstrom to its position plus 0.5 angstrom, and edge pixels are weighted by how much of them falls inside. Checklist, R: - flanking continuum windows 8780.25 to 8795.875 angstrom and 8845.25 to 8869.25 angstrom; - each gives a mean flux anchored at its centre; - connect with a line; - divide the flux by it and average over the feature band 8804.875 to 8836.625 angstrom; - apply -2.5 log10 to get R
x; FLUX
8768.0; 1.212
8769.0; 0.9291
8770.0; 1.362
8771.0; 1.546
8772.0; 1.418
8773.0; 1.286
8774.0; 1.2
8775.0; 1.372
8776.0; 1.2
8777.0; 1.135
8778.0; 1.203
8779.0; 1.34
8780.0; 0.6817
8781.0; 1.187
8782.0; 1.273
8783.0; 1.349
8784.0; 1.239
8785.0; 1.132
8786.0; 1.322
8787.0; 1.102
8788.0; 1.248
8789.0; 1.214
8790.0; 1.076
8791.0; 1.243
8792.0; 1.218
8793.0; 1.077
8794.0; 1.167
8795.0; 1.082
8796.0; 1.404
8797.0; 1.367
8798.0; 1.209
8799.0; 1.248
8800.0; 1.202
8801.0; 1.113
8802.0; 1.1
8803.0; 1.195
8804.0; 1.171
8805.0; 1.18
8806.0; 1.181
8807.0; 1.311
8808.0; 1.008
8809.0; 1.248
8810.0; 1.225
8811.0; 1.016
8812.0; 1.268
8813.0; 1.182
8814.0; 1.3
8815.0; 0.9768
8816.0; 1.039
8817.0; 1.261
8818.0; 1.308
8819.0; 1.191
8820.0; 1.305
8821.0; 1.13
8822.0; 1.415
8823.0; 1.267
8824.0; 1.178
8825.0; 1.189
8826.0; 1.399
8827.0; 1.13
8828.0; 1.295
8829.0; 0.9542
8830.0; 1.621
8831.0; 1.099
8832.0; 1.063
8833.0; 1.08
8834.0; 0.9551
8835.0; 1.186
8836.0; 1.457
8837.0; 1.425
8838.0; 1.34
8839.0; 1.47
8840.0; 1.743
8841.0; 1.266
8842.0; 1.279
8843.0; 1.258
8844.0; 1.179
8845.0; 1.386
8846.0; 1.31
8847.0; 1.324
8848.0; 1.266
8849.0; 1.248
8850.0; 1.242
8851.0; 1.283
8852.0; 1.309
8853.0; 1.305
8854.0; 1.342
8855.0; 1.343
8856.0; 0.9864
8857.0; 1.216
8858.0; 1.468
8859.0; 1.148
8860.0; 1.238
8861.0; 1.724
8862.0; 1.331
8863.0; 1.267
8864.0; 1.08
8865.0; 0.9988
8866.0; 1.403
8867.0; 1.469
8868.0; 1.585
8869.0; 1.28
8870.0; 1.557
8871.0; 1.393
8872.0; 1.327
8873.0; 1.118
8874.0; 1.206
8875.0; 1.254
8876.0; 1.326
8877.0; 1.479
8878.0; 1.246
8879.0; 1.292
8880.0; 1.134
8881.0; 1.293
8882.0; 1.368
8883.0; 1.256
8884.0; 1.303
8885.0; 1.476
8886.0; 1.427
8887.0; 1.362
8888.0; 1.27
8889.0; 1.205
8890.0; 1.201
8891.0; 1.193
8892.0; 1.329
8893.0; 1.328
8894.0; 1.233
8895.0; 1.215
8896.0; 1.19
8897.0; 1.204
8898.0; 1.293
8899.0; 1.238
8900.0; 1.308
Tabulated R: 0.04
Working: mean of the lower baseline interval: 1.19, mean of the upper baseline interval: 1.3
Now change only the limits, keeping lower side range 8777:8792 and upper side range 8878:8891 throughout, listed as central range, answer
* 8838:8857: -0.05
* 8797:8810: 0.02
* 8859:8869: -0.05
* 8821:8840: -0.02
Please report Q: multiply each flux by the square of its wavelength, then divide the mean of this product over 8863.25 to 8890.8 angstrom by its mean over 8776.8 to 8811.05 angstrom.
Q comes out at 1.12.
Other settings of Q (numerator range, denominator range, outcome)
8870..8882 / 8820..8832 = 1.06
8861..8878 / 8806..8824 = 1.12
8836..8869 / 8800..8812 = 1.15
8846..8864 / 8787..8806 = 1.10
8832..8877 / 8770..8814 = 1.09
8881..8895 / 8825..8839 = 1.06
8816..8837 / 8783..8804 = 1.03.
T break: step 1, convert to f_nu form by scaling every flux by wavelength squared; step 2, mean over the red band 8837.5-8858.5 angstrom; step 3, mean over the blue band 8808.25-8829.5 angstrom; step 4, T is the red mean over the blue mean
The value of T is 1.10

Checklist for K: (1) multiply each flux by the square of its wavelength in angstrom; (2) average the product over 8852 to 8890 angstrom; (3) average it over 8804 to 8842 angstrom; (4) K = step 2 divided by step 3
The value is 1.07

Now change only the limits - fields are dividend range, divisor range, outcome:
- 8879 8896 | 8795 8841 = 1.06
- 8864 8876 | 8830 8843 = 1.03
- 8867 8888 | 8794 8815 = 1.14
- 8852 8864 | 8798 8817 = 1.12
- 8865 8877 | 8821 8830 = 1.09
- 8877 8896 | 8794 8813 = 1.10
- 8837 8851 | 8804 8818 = 1.14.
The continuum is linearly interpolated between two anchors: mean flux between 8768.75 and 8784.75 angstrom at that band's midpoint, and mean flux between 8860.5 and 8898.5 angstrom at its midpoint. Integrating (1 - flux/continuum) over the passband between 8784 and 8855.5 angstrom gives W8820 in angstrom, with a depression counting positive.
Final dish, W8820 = 1.8 angstrom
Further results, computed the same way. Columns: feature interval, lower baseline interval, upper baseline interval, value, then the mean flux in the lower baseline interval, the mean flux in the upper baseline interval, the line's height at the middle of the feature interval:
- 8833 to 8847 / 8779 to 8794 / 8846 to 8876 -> -0.58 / 1.17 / 1.3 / 1.27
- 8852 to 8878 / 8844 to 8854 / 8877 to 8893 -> -0.35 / 1.29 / 1.3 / 1.3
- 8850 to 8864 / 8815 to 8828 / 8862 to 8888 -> -0.10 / 1.23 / 1.32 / 1.29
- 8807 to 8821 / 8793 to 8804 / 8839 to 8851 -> 0.67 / 1.2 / 1.32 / 1.24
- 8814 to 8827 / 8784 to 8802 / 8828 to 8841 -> 0.35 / 1.2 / 1.28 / 1.25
